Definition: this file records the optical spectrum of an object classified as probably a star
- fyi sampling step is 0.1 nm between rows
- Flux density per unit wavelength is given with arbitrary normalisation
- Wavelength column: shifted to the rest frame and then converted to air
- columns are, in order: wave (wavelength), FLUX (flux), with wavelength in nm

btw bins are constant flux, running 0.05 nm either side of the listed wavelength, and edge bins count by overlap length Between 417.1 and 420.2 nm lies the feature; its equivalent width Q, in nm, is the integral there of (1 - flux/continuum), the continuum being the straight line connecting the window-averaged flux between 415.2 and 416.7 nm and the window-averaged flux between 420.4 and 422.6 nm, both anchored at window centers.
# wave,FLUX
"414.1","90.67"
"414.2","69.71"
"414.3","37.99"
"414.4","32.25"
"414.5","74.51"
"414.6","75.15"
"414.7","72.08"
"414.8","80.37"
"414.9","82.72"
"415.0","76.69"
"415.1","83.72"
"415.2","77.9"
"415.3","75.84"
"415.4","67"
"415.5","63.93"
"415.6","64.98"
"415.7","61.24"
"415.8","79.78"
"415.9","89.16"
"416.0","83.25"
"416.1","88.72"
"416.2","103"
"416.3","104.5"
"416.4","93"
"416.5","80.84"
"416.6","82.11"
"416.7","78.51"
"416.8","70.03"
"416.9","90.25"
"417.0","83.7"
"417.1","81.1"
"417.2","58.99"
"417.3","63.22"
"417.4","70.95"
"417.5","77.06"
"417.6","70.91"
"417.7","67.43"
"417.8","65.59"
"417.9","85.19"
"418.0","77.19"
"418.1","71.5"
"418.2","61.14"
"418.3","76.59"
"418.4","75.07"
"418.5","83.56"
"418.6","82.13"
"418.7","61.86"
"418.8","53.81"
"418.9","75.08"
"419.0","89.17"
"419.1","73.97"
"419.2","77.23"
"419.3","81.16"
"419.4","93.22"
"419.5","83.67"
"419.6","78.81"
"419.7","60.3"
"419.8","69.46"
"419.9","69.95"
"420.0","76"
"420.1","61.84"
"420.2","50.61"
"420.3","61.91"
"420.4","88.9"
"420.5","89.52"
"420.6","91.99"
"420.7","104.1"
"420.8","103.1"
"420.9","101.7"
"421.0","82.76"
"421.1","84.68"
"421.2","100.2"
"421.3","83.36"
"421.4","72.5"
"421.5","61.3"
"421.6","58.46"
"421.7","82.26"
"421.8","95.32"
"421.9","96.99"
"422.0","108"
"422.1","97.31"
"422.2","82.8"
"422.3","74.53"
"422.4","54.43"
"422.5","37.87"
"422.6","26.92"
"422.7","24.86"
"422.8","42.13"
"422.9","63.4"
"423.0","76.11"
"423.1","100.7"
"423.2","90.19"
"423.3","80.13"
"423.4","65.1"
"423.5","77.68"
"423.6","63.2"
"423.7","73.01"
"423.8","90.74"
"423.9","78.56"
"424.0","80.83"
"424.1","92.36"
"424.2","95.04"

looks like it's 0.34 nm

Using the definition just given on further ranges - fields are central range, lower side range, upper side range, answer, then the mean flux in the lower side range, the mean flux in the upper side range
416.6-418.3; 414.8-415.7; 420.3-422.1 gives 0.11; 73.7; 88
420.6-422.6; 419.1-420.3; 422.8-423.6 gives -0.21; 72.5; 75.7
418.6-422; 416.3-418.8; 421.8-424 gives -0.27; 75.5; 72.4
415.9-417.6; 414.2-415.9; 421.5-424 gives -0.28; 69.7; 72.5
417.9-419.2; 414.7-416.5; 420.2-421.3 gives 0.17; 80.7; 88.7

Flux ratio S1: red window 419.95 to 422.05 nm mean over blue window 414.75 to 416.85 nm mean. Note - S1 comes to 1.04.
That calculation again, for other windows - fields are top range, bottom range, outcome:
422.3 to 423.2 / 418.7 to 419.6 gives 0.73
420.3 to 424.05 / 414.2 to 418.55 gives 1.03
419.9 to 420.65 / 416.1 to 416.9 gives 0.85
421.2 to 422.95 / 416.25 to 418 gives 0.89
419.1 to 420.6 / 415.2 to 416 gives 1.03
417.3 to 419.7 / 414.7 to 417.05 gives 0.93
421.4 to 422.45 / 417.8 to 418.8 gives 1.10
